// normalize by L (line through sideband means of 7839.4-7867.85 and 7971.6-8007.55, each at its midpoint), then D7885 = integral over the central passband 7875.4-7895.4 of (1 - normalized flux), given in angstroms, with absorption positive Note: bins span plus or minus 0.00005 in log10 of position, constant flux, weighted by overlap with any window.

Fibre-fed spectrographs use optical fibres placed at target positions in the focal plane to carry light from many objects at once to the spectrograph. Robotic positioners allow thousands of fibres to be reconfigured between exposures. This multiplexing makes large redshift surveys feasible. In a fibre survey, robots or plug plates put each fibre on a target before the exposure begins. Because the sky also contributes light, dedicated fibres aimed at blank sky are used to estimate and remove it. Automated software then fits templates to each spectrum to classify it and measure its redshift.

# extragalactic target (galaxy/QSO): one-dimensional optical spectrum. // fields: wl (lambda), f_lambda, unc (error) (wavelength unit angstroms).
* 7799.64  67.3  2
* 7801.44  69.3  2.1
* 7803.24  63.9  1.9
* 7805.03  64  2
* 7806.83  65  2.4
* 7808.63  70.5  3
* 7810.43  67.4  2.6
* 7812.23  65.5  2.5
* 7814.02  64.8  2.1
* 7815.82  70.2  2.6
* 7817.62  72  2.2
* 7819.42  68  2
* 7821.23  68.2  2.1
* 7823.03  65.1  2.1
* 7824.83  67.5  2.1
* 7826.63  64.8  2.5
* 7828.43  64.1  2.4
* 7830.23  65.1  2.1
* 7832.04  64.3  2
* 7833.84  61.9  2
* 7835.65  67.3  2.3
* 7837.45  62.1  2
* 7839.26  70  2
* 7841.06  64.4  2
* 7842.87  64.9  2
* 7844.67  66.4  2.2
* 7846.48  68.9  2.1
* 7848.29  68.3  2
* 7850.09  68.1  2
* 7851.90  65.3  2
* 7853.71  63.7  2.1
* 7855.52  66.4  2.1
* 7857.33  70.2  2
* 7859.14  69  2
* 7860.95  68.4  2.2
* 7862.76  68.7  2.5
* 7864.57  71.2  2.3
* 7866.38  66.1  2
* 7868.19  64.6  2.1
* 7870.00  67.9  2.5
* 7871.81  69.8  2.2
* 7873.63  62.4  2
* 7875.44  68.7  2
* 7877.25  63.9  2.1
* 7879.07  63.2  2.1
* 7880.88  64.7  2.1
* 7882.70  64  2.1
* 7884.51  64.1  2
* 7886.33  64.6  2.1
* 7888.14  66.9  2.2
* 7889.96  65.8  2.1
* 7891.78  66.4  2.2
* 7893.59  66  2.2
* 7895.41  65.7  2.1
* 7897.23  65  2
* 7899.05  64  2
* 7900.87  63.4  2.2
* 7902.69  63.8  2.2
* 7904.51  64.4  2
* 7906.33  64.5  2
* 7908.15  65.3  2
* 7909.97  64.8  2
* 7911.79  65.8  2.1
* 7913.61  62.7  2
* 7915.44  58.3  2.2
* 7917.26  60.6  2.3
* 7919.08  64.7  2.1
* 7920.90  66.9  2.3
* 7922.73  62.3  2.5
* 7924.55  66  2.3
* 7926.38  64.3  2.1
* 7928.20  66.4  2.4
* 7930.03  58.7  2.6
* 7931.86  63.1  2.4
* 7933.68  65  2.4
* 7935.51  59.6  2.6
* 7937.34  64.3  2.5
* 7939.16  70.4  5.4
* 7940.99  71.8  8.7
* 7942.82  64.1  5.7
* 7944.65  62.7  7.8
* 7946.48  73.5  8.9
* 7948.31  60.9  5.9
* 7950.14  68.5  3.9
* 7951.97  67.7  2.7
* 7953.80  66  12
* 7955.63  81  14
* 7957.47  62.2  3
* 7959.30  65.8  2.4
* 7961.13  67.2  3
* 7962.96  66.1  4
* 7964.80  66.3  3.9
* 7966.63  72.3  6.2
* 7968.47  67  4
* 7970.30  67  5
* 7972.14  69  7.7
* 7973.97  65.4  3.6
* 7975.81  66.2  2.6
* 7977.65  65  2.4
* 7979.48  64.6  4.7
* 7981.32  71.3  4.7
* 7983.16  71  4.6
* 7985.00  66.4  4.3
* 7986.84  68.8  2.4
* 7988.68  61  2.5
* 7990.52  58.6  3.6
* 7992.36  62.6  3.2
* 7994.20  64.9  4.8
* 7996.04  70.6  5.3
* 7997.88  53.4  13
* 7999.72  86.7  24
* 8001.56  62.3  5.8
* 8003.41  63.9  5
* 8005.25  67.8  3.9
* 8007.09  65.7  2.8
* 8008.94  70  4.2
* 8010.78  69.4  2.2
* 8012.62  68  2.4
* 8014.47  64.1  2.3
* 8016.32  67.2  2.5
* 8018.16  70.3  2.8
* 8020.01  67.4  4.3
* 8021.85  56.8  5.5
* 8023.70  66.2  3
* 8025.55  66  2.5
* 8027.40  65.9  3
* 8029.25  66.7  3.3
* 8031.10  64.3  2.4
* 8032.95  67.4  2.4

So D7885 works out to 0.6 angstroms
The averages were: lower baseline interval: 67.4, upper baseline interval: 66.2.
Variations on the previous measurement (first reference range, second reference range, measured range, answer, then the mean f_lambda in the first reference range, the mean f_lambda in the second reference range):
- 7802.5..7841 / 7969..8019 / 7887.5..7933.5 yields 1.56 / 66.2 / 66.7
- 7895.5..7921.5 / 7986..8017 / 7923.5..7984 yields -1.55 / 63.9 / 66.2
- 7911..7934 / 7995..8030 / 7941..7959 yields -0.88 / 63.4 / 66.8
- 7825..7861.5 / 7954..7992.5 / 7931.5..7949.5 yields 0.30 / 66.2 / 67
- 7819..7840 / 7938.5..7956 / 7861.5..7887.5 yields 0.22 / 65.6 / 68.2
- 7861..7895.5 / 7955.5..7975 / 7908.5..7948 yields 1.43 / 66.1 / 67.6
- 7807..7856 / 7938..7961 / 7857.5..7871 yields -0.26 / 66.5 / 67.8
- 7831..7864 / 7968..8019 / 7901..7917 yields 0.74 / 66.6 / 66.7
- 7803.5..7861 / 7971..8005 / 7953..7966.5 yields -0.36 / 66.6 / 66.2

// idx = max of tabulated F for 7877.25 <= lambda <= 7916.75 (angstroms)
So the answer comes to 66.9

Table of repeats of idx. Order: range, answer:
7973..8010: 86.7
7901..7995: 81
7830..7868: 71.2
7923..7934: 66.4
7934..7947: 73.5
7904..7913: 65.8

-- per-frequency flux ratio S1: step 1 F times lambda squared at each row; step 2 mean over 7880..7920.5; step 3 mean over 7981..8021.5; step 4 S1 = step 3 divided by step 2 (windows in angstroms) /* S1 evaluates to 1.06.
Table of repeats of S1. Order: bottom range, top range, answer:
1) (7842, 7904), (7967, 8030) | 1.04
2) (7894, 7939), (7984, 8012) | 1.06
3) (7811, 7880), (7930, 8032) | 1.03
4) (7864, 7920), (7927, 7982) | 1.04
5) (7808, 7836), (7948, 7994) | 1.04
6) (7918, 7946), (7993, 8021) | 1.06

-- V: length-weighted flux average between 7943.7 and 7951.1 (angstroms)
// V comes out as 66.4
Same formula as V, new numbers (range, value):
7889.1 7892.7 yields 66.2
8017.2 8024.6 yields 65.2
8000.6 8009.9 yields 66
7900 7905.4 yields 63.9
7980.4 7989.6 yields 67.6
